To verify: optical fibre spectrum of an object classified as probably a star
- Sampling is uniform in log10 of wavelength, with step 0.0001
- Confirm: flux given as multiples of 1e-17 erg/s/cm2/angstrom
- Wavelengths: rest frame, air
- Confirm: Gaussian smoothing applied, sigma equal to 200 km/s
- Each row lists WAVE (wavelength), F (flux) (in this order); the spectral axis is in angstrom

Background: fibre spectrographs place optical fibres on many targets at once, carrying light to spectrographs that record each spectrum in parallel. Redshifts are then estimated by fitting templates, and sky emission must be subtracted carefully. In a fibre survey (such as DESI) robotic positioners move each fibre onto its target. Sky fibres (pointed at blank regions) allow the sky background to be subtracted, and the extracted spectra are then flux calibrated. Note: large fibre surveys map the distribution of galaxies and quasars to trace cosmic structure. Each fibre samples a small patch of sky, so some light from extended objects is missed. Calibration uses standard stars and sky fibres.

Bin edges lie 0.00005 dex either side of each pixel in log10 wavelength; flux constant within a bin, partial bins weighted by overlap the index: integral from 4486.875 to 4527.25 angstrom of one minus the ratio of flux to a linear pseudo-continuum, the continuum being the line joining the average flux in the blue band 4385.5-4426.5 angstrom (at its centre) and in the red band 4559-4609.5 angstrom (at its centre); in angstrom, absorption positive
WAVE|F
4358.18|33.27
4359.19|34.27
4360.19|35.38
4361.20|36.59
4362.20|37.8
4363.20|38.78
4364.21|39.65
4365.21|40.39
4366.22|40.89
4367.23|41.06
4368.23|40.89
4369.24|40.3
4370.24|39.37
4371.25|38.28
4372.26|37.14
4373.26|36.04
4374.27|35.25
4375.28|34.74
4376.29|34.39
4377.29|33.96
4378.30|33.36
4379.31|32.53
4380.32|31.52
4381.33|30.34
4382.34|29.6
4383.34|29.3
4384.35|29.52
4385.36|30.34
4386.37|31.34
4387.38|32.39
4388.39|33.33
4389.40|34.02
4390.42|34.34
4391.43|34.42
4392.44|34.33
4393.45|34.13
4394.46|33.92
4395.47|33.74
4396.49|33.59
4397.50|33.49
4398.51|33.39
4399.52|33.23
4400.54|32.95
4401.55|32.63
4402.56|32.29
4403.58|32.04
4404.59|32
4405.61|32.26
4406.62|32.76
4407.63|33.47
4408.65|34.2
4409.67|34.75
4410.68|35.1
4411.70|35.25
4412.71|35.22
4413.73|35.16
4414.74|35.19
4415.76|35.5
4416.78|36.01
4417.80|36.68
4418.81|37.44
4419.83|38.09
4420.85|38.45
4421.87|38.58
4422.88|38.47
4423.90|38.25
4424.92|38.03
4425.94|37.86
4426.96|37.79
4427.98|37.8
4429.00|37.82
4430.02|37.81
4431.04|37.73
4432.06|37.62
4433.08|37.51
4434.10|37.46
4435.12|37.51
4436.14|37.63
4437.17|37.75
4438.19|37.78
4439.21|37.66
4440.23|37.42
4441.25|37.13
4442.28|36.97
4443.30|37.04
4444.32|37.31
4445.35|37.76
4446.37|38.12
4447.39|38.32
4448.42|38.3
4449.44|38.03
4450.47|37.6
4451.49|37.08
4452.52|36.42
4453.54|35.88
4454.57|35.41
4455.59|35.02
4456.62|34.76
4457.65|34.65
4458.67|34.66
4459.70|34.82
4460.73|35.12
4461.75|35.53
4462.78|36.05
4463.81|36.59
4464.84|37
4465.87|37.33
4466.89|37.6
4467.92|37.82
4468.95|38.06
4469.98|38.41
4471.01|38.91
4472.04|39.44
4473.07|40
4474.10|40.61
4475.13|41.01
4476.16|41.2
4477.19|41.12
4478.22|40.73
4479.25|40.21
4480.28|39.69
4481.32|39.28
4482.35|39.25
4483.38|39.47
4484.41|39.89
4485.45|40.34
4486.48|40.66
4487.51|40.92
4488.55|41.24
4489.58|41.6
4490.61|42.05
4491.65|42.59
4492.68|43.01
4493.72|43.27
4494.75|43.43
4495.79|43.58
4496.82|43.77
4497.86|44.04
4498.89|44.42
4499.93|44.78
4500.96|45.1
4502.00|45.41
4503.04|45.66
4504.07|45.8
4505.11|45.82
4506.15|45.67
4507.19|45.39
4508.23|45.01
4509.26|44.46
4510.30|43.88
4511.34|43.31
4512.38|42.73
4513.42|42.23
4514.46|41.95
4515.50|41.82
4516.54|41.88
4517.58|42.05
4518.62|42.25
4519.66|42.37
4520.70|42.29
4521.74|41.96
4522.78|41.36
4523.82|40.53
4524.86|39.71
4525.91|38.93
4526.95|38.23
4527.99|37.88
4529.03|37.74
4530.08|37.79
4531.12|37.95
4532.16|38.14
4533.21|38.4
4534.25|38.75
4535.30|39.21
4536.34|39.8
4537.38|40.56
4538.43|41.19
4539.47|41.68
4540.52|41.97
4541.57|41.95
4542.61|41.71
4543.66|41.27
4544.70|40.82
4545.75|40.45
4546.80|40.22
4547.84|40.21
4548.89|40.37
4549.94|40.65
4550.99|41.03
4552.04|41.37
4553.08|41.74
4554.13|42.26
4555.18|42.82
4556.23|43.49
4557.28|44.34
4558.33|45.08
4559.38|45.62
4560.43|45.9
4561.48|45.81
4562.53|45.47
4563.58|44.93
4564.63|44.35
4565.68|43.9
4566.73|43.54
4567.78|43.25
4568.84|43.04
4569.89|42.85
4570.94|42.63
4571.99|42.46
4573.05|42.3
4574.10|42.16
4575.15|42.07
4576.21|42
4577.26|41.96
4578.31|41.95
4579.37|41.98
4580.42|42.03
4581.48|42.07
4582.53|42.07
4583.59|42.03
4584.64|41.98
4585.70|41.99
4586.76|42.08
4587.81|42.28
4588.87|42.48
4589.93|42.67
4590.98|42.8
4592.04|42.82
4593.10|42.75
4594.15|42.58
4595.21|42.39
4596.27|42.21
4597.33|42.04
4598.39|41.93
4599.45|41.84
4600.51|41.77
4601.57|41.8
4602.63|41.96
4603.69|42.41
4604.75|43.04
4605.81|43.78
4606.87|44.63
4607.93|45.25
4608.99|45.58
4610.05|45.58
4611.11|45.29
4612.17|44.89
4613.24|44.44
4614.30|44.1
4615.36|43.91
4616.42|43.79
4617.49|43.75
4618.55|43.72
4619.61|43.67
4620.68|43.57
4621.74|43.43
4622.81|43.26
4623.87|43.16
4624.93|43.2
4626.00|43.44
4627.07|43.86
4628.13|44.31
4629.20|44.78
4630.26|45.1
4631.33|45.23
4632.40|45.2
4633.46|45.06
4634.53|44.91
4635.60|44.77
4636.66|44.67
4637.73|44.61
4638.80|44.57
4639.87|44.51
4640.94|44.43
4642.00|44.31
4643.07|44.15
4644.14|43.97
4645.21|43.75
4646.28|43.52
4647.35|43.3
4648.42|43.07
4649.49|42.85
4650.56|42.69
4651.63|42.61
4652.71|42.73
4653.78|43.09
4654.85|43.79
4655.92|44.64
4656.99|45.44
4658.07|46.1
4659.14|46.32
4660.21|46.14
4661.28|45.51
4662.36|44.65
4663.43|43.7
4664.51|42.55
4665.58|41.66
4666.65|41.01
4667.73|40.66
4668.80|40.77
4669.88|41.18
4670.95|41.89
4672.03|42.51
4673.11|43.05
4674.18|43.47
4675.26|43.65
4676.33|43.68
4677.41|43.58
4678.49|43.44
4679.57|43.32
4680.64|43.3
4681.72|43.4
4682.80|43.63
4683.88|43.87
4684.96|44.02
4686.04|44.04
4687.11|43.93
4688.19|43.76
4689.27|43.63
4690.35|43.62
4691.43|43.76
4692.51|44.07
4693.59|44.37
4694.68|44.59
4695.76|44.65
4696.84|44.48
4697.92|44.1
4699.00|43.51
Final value -3.71 angstrom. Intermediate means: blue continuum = 34.7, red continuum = 42.9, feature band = 43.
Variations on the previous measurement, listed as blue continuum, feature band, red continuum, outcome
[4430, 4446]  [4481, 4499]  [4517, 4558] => -1.21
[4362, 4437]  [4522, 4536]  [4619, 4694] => 0.25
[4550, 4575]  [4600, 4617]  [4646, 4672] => -0.21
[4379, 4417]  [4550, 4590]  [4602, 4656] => -1.66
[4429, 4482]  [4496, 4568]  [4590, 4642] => -3.03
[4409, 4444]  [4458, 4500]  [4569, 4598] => -1.13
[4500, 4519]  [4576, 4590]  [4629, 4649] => 0.67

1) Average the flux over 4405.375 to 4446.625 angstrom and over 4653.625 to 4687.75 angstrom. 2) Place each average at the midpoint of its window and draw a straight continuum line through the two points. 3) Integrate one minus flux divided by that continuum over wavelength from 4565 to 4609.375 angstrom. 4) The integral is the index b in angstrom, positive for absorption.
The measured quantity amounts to -1.5 angstrom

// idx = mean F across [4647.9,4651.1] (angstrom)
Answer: 42.9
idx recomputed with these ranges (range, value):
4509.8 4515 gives 42.8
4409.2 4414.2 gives 35.1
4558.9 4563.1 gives 45.7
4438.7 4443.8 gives 37.3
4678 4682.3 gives 43.4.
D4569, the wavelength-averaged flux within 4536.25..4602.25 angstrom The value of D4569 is 42.4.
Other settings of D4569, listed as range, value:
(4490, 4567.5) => 42.3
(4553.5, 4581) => 43.4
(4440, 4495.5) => 38.6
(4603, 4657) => 44.1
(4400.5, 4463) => 36.3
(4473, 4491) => 40.5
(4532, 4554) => 40.6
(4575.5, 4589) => 42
